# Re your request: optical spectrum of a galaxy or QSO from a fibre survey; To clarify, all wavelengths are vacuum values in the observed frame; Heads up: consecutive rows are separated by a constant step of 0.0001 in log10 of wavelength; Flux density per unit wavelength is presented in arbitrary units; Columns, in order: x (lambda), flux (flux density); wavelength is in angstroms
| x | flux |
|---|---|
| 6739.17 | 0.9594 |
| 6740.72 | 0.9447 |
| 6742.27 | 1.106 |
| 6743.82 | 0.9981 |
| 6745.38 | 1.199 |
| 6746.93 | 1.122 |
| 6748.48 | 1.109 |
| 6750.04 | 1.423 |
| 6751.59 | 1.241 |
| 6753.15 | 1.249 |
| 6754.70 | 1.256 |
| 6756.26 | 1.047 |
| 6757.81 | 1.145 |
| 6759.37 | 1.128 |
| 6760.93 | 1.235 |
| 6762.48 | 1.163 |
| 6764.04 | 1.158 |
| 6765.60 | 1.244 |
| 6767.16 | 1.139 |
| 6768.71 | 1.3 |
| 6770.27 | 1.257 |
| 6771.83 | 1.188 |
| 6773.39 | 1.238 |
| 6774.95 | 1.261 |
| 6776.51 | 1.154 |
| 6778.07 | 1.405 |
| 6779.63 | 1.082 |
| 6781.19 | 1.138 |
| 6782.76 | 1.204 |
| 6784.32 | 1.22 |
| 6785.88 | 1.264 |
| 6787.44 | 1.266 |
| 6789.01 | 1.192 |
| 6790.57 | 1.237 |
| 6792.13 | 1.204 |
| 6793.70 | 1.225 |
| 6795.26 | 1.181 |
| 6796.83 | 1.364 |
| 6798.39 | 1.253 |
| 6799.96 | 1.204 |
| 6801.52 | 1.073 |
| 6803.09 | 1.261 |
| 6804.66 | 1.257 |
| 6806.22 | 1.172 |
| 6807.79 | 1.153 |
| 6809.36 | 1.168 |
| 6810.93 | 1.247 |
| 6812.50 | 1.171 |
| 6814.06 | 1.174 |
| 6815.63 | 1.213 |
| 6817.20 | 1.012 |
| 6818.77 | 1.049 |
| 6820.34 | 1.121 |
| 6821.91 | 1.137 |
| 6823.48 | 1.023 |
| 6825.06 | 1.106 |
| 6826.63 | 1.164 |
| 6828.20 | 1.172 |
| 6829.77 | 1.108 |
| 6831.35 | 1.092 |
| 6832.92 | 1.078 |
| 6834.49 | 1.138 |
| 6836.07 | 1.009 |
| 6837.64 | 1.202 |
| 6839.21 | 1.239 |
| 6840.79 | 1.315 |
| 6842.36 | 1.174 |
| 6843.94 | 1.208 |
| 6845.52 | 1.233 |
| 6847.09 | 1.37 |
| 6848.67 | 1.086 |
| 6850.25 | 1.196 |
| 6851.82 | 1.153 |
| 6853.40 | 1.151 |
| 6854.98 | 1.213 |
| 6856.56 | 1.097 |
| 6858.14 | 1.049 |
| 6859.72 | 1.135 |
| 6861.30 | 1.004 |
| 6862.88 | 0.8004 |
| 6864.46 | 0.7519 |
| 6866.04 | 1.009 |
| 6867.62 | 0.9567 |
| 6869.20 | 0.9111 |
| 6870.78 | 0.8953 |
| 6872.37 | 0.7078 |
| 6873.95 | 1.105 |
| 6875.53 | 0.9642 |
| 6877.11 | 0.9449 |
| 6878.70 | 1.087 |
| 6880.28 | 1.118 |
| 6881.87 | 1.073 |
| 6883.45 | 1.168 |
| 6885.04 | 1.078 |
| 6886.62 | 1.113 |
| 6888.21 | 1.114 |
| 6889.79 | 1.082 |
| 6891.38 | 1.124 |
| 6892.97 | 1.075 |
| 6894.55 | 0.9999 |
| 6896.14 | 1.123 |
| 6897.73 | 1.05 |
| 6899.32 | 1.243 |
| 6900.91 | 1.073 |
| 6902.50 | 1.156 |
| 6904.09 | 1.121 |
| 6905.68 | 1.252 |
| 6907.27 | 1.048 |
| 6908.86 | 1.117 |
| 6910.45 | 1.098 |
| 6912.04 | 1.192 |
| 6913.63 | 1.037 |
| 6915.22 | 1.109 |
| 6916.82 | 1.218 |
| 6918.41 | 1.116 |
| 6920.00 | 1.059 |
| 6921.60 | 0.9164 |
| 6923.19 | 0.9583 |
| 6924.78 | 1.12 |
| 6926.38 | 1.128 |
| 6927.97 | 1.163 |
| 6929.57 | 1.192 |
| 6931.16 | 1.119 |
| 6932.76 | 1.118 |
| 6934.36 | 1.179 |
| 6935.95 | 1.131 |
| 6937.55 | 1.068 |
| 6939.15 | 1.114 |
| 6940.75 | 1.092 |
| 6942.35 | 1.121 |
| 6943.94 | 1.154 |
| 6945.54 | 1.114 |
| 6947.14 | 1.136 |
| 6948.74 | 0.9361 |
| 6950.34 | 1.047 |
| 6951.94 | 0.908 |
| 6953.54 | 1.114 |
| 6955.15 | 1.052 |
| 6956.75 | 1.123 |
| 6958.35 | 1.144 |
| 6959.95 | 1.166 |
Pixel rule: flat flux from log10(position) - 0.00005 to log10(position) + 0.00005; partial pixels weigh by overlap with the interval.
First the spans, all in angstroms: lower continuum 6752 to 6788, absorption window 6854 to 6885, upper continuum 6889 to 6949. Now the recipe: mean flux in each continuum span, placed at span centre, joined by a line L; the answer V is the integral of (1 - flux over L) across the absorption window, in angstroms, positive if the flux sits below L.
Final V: 3.76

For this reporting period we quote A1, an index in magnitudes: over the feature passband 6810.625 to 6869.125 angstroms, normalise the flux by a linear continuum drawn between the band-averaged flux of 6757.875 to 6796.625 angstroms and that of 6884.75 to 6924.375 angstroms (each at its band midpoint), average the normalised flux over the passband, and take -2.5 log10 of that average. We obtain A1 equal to 0.04 mag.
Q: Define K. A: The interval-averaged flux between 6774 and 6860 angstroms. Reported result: 1.18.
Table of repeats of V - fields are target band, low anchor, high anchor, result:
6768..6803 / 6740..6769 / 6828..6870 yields -2.35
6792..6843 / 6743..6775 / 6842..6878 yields -2.59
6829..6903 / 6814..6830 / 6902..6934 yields 1.93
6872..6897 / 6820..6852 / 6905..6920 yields 1.72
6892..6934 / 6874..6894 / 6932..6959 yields -0.93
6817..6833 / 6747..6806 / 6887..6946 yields 1.05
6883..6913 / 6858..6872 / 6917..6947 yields -2.87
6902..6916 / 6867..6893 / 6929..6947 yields -0.61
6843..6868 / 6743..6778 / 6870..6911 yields 0.39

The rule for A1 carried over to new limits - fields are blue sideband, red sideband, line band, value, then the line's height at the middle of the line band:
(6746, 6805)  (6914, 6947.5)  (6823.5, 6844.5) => 0.02 mag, 1.17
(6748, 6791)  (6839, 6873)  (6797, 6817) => -0.04 mag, 1.15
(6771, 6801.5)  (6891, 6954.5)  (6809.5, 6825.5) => 0.06 mag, 1.19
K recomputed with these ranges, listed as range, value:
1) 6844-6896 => 1.06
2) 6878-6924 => 1.1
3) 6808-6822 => 1.14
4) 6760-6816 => 1.21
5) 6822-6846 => 1.15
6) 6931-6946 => 1.12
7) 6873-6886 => 1.06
